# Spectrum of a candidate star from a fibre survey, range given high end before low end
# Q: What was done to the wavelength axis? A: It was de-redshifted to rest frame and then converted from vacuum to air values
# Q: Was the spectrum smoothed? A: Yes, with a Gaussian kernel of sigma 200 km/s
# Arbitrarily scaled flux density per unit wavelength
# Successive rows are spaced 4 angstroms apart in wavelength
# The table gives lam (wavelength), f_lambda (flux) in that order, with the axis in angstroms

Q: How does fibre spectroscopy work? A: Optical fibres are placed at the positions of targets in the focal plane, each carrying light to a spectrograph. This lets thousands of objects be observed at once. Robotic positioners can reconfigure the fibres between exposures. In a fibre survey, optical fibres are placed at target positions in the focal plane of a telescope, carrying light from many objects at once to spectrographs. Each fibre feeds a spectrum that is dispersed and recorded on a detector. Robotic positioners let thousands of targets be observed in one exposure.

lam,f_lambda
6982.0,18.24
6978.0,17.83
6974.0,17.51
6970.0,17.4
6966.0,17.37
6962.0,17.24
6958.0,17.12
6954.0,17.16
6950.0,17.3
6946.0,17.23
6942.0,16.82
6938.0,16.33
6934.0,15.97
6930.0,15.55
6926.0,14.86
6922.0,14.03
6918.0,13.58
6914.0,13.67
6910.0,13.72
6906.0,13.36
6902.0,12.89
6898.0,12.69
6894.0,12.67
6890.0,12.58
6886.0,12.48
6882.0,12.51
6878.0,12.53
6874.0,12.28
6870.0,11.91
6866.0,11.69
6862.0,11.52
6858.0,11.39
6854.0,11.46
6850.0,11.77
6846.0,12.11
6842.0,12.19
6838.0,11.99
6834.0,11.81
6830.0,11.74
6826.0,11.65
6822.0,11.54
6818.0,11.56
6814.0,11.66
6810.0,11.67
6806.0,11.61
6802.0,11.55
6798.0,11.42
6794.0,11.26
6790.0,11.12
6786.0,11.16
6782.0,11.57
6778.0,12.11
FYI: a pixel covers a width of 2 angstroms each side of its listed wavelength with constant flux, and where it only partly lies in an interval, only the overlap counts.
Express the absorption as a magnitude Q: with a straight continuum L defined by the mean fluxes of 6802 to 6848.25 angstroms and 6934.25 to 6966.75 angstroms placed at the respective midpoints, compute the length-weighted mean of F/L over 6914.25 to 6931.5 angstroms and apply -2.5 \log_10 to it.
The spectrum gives 0.11 mag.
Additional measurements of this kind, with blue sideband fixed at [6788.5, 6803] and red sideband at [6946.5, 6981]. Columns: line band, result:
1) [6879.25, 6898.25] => 0.17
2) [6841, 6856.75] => 0.12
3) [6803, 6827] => 0.04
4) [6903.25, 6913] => 0.14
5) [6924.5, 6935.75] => 0.05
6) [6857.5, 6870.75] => 0.19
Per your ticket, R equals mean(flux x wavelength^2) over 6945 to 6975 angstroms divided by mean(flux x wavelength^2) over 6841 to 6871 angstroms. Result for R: 1.52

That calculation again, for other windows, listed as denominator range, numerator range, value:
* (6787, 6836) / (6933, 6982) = 1.55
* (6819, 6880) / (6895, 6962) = 1.31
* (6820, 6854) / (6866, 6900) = 1.06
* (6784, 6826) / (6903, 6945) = 1.34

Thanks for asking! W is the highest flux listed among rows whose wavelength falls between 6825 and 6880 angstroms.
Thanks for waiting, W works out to 12.53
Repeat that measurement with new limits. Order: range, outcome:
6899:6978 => 17.83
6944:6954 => 17.3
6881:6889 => 12.51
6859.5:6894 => 12.67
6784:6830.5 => 11.74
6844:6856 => 12.11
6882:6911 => 13.72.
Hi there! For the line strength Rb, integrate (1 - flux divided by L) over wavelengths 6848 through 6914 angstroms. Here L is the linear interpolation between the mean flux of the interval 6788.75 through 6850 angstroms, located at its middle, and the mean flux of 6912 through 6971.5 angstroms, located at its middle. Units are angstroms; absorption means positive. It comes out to 7.2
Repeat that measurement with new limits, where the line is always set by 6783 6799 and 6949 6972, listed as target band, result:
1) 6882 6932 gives 6.2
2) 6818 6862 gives 4.2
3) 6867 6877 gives 1.4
